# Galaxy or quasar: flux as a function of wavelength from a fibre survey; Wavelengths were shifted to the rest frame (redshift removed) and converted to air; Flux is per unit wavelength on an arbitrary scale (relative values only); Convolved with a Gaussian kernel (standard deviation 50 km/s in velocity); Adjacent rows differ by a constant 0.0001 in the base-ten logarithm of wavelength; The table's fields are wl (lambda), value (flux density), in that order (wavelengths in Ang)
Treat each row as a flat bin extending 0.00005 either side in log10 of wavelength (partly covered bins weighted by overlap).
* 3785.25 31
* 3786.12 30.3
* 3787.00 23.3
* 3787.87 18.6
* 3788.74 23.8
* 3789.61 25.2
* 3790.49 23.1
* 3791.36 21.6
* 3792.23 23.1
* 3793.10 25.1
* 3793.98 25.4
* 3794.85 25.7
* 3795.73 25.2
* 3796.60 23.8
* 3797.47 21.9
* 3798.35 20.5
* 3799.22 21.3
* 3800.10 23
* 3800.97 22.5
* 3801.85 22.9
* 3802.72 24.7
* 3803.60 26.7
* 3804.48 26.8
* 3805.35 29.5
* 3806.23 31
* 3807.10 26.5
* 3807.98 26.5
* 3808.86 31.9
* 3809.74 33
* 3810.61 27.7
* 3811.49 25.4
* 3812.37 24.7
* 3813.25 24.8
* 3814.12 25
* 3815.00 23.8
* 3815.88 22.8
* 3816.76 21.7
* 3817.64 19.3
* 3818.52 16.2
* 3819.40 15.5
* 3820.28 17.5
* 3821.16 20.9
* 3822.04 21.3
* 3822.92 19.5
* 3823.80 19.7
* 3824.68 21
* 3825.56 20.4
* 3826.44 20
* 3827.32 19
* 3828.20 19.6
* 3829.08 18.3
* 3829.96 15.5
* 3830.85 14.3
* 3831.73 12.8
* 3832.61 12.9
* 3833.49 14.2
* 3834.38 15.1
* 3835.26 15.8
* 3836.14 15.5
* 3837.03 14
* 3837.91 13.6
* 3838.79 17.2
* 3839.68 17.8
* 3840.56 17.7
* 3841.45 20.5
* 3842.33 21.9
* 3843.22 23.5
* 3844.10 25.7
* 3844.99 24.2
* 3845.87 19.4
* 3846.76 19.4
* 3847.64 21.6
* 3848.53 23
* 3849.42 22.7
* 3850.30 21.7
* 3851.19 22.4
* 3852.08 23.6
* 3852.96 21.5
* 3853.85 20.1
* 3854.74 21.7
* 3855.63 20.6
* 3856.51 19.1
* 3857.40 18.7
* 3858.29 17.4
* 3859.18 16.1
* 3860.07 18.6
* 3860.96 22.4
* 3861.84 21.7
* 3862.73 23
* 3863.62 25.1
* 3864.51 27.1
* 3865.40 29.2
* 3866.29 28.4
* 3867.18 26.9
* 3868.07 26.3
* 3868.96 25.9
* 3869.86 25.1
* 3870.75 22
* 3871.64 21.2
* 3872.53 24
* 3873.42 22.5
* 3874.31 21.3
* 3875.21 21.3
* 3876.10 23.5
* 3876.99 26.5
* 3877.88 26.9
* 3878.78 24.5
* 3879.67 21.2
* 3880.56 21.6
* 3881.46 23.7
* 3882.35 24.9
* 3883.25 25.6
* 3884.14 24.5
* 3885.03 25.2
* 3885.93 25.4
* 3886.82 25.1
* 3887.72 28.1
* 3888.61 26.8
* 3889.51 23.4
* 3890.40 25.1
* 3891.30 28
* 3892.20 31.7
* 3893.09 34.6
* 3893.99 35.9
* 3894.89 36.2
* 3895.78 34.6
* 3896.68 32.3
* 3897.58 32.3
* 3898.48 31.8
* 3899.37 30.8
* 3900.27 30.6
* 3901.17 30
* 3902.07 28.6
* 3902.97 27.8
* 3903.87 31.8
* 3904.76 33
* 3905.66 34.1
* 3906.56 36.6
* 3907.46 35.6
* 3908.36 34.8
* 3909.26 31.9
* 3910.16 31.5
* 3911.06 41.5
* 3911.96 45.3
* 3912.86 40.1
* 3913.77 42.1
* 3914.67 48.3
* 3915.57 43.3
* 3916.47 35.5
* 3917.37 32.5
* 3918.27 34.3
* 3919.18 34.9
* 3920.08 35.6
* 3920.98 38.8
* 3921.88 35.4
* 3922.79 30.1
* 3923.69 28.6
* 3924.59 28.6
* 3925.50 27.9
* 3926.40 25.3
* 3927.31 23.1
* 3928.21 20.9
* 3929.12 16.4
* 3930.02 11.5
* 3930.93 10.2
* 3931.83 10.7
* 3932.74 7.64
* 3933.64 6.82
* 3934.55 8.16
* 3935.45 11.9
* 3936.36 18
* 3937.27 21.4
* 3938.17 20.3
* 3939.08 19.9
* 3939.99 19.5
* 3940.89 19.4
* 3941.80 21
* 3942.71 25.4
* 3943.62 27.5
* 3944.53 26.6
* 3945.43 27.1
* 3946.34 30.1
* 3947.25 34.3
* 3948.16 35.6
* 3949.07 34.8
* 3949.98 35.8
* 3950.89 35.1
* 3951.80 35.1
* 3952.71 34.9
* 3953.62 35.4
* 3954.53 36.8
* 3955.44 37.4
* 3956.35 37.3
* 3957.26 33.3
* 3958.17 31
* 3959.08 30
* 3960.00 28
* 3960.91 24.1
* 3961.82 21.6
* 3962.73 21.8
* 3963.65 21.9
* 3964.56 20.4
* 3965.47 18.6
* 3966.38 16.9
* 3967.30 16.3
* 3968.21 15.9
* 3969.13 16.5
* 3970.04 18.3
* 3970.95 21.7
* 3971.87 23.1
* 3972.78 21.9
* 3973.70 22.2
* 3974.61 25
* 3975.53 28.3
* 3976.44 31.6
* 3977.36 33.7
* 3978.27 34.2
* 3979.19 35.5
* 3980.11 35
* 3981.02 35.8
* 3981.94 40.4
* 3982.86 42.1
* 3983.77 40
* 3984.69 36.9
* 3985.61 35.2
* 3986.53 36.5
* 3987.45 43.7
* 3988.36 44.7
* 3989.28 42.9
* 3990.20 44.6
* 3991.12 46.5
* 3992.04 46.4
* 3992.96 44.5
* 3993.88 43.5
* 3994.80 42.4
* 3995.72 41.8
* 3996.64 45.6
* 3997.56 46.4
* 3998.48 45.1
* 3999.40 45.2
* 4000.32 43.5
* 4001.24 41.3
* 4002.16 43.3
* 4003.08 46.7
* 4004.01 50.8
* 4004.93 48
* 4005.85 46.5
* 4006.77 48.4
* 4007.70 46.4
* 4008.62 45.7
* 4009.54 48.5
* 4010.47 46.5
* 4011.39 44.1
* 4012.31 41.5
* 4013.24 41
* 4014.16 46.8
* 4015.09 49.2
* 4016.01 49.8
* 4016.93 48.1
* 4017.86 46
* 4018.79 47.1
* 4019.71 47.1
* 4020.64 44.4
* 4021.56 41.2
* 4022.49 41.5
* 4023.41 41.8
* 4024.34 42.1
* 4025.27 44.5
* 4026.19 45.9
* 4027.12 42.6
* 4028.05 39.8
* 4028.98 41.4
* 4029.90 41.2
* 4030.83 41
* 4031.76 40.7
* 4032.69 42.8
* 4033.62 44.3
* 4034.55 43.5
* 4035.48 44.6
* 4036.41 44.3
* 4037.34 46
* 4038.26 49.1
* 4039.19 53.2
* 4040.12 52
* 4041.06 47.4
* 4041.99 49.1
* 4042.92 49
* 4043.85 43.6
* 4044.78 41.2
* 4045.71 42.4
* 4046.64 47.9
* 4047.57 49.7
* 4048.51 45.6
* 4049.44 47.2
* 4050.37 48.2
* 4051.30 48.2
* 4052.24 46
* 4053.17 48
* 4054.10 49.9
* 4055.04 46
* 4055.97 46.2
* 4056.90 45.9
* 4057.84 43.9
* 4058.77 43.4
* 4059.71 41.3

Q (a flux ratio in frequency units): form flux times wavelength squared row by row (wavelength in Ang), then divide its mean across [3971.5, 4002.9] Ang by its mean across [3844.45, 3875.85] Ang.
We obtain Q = 1.8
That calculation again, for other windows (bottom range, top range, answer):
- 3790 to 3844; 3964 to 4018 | 1.94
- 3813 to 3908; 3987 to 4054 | 2.10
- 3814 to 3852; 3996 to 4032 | 2.56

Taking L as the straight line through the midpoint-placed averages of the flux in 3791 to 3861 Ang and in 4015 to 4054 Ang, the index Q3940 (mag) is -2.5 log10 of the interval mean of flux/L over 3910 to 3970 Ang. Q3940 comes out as 0.25 mag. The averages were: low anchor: 21.3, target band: 27.1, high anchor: 45.5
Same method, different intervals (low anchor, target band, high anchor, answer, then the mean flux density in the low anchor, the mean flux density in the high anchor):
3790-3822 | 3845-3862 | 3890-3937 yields 0.26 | 24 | 29.4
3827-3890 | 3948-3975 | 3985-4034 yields 0.34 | 21.5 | 44.2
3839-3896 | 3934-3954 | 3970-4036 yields 0.28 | 23.9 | 41.3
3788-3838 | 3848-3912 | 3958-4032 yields 0.05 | 21.8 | 37.9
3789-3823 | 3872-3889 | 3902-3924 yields 0.31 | 24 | 35.9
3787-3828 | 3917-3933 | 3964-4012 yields 0.26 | 23.4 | 37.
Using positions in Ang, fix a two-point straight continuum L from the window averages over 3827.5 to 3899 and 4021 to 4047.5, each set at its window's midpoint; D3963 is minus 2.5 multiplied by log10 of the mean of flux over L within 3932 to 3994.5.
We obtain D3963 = 0.23 mag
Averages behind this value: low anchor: 22.9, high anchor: 44.5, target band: 29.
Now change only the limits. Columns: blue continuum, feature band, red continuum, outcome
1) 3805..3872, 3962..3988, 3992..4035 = 0.37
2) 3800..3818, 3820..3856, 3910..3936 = 0.34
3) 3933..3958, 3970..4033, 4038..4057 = -0.08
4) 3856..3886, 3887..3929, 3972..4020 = -0.14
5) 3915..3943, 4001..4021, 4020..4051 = -0.16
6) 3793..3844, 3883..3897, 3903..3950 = -0.12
